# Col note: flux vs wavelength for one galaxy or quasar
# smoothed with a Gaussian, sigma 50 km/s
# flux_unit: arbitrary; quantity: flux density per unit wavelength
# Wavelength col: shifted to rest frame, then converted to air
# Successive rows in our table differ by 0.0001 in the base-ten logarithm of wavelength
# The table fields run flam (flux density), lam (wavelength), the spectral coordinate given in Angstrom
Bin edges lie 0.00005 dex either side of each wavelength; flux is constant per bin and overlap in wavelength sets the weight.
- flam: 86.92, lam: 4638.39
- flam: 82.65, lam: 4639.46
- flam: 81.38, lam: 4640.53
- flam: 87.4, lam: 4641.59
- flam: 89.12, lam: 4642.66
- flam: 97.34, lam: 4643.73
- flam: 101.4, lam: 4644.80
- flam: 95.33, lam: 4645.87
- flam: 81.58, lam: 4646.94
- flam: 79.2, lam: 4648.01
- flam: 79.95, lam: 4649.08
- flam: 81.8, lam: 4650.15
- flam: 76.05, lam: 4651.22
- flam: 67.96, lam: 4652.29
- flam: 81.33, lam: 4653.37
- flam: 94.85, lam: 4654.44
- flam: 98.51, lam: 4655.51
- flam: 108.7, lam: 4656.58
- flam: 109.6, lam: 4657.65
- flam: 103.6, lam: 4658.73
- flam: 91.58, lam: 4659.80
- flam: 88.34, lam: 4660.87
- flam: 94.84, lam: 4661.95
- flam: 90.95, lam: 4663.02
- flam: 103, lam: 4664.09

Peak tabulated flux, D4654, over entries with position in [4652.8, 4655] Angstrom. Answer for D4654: 94.85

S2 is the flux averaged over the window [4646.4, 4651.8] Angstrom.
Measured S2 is 79.7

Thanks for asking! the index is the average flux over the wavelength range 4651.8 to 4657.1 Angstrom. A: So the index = 90.4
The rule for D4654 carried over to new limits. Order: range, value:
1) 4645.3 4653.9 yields 95.33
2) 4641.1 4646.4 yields 101.4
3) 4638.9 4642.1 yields 87.4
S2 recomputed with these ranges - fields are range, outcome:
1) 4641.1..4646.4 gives 94.1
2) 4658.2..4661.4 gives 94.7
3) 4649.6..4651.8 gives 78.8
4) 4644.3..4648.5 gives 89.4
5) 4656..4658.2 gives 109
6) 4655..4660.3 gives 102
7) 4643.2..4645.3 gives 99.3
